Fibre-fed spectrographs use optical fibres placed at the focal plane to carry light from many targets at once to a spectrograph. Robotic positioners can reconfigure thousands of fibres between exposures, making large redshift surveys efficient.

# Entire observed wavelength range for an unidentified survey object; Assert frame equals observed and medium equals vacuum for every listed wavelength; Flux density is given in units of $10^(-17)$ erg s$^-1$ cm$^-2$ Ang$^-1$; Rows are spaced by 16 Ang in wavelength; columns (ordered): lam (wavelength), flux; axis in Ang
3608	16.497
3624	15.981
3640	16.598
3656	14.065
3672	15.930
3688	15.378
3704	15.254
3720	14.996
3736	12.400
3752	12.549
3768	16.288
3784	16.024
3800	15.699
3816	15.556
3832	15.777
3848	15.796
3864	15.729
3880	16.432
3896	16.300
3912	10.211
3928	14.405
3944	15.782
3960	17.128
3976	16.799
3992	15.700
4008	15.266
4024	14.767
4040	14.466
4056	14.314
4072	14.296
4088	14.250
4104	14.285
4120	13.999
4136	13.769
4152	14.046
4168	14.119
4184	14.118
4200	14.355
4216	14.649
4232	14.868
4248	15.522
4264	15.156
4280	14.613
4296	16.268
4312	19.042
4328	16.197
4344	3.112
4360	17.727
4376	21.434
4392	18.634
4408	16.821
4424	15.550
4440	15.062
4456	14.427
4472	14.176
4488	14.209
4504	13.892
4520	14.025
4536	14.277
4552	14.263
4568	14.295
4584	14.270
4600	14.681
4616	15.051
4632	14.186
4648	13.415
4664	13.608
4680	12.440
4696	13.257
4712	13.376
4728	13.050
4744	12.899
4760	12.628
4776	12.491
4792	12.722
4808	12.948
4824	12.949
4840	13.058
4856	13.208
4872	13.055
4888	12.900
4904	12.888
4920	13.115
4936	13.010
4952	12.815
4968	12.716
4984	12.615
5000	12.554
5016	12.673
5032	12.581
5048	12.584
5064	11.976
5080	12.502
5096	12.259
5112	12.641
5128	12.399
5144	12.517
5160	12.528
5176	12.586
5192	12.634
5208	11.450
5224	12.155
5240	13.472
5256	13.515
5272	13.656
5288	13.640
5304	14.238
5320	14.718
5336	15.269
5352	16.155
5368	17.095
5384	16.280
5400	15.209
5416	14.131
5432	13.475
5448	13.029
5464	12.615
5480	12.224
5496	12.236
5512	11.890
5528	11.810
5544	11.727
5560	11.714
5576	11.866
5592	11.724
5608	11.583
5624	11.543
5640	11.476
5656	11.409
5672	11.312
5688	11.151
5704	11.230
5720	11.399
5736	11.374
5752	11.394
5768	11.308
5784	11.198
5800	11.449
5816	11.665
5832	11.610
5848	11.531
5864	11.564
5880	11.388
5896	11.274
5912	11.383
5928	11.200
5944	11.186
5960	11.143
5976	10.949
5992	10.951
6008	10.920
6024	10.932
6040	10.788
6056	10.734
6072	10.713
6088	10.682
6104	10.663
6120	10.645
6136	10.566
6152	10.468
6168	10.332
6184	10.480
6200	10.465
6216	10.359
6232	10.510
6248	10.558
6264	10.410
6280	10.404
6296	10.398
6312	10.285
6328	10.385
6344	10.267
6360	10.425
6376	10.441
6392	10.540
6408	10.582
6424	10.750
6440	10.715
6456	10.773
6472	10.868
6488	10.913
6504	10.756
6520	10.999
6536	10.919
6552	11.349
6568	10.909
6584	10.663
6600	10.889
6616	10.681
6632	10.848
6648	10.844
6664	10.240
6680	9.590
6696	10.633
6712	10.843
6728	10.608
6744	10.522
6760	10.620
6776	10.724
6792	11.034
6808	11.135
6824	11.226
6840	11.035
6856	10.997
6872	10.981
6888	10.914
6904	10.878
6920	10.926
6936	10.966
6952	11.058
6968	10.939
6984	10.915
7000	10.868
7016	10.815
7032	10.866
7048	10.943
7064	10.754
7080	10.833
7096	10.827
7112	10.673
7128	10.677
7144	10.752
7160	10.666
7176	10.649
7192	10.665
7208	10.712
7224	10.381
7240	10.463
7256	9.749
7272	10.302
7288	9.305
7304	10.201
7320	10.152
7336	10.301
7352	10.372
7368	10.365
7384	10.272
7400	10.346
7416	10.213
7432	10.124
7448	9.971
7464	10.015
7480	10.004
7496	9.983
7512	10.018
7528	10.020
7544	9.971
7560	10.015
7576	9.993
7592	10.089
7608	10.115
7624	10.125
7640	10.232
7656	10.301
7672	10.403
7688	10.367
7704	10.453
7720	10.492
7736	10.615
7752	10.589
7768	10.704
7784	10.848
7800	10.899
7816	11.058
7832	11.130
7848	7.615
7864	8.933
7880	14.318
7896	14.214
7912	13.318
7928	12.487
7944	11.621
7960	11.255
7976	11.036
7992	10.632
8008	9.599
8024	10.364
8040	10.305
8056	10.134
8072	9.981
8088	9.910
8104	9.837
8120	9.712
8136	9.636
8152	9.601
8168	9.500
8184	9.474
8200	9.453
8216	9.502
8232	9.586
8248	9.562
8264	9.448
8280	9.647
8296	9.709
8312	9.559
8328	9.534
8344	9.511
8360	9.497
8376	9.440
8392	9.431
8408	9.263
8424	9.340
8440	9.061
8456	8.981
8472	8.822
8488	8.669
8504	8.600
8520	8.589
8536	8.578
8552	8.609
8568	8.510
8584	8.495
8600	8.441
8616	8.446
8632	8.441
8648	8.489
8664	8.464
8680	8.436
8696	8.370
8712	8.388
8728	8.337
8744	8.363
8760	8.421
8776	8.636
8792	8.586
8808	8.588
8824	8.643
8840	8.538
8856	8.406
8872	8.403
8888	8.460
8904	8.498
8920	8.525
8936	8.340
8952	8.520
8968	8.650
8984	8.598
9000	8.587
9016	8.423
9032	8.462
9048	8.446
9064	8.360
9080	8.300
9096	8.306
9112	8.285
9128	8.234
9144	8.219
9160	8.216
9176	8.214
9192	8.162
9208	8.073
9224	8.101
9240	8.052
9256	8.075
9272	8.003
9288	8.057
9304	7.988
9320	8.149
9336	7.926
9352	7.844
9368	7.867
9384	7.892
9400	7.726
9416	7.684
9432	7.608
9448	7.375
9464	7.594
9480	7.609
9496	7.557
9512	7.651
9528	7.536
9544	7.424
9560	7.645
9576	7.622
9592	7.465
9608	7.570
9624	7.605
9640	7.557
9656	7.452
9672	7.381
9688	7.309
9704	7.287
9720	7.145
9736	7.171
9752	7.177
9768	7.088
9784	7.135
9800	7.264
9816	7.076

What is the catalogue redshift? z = 1.63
